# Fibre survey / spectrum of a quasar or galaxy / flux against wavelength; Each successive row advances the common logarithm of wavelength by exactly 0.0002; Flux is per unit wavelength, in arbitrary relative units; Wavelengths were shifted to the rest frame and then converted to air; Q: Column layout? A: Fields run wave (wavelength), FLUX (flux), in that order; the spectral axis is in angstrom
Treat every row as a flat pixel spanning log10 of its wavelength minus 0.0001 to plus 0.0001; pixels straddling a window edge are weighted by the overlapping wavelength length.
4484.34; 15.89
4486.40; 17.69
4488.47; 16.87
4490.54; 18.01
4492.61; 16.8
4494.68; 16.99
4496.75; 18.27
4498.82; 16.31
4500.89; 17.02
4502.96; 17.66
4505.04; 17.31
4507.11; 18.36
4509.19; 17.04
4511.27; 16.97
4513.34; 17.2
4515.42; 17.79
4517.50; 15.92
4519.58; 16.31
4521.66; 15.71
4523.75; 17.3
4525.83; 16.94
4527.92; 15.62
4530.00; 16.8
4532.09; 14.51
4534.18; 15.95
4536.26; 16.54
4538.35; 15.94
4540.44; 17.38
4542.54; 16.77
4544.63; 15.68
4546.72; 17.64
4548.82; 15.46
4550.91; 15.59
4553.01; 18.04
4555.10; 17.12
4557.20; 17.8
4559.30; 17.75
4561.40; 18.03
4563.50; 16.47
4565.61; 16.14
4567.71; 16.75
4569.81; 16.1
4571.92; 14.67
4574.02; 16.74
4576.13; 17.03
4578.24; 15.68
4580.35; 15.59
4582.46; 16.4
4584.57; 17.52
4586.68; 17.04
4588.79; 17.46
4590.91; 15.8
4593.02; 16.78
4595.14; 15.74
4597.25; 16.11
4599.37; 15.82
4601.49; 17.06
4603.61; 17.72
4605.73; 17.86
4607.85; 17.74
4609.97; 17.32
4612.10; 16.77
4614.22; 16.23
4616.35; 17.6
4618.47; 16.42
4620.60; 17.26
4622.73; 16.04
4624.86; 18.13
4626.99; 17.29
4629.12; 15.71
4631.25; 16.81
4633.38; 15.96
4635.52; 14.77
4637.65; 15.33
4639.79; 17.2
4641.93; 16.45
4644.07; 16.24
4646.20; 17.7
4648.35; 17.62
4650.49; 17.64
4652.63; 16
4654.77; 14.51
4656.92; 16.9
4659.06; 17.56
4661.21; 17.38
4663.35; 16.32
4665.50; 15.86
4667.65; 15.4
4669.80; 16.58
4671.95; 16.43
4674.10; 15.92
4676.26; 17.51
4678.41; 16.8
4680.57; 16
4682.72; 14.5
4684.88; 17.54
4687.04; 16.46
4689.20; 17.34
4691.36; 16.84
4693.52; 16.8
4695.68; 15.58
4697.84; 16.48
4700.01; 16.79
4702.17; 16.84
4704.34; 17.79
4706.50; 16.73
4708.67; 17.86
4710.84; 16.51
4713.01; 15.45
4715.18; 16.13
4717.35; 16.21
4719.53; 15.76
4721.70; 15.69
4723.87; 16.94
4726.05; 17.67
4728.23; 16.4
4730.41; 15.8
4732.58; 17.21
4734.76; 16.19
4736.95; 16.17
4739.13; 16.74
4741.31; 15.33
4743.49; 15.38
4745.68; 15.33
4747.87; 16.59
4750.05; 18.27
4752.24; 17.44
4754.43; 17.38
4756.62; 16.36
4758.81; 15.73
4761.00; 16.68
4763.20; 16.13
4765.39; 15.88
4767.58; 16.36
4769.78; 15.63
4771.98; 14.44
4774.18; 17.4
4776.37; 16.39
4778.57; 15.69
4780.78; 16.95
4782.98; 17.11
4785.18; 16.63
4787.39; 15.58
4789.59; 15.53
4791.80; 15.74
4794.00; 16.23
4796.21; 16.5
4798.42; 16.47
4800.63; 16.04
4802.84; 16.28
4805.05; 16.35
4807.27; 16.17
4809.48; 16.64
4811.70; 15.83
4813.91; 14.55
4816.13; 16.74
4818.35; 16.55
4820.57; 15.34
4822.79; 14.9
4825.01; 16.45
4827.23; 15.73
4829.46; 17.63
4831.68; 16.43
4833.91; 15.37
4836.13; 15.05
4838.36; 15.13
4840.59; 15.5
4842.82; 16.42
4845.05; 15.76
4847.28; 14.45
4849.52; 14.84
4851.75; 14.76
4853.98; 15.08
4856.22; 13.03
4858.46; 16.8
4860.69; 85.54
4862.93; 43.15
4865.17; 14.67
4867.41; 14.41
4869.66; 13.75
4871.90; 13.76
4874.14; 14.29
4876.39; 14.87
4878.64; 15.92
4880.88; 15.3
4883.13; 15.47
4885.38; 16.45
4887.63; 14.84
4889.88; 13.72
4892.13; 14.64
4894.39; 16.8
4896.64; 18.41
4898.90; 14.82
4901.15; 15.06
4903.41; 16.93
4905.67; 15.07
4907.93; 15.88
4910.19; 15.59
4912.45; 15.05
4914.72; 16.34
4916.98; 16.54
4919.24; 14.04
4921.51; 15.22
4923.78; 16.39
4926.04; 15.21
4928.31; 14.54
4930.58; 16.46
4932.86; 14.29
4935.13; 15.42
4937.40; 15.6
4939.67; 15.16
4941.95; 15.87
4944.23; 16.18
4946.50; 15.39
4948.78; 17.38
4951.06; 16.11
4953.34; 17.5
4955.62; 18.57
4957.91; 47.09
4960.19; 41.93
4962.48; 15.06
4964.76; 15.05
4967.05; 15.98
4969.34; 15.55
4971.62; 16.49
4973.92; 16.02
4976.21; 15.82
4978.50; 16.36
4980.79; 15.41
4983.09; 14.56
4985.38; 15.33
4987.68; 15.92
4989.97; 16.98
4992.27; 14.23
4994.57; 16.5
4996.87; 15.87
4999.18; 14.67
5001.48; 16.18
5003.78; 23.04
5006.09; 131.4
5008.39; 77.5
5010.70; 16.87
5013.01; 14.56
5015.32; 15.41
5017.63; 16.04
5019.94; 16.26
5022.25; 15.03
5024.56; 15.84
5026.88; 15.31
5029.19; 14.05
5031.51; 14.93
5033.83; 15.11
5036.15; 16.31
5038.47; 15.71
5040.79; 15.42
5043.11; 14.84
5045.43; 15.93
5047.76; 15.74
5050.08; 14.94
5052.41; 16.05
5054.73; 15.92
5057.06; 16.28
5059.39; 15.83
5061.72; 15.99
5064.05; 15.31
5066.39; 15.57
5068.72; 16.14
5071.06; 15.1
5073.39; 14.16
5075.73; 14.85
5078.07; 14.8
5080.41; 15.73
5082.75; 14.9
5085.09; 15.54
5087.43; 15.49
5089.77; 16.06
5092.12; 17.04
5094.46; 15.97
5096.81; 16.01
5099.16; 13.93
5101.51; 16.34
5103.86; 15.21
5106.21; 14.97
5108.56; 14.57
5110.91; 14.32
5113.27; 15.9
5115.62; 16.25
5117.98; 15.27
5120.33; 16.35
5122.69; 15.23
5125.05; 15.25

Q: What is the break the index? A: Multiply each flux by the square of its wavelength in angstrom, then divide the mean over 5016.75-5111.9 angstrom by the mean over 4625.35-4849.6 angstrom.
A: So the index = 1.1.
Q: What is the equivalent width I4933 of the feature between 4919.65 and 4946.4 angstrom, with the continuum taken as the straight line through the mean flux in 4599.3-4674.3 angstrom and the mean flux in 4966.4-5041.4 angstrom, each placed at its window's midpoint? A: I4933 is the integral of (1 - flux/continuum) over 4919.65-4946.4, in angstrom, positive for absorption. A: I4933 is 6.5 angstrom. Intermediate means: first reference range 16.7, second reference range 21.3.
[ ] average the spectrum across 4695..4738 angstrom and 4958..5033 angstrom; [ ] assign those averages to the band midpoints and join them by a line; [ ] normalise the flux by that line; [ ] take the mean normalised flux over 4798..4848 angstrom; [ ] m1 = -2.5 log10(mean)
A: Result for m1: 0.18 mag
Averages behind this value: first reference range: 16.5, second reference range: 22.5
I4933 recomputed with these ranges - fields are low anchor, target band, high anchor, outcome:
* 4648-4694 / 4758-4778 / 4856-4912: 1.9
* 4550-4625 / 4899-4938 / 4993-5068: 9.0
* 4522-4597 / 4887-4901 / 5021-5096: 0.3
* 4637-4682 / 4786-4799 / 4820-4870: 1.9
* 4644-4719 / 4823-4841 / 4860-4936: 1.6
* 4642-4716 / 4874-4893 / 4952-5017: 5.9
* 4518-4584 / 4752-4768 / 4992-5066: 1.8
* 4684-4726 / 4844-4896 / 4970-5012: 6.4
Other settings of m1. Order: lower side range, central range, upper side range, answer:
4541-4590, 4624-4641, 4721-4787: 0.01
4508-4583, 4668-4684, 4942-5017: 0.15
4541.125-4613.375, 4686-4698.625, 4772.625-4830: -0.01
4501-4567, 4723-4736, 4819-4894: 0.06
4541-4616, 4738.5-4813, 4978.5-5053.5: 0.15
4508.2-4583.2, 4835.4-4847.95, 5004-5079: 0.24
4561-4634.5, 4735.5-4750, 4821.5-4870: 0.15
